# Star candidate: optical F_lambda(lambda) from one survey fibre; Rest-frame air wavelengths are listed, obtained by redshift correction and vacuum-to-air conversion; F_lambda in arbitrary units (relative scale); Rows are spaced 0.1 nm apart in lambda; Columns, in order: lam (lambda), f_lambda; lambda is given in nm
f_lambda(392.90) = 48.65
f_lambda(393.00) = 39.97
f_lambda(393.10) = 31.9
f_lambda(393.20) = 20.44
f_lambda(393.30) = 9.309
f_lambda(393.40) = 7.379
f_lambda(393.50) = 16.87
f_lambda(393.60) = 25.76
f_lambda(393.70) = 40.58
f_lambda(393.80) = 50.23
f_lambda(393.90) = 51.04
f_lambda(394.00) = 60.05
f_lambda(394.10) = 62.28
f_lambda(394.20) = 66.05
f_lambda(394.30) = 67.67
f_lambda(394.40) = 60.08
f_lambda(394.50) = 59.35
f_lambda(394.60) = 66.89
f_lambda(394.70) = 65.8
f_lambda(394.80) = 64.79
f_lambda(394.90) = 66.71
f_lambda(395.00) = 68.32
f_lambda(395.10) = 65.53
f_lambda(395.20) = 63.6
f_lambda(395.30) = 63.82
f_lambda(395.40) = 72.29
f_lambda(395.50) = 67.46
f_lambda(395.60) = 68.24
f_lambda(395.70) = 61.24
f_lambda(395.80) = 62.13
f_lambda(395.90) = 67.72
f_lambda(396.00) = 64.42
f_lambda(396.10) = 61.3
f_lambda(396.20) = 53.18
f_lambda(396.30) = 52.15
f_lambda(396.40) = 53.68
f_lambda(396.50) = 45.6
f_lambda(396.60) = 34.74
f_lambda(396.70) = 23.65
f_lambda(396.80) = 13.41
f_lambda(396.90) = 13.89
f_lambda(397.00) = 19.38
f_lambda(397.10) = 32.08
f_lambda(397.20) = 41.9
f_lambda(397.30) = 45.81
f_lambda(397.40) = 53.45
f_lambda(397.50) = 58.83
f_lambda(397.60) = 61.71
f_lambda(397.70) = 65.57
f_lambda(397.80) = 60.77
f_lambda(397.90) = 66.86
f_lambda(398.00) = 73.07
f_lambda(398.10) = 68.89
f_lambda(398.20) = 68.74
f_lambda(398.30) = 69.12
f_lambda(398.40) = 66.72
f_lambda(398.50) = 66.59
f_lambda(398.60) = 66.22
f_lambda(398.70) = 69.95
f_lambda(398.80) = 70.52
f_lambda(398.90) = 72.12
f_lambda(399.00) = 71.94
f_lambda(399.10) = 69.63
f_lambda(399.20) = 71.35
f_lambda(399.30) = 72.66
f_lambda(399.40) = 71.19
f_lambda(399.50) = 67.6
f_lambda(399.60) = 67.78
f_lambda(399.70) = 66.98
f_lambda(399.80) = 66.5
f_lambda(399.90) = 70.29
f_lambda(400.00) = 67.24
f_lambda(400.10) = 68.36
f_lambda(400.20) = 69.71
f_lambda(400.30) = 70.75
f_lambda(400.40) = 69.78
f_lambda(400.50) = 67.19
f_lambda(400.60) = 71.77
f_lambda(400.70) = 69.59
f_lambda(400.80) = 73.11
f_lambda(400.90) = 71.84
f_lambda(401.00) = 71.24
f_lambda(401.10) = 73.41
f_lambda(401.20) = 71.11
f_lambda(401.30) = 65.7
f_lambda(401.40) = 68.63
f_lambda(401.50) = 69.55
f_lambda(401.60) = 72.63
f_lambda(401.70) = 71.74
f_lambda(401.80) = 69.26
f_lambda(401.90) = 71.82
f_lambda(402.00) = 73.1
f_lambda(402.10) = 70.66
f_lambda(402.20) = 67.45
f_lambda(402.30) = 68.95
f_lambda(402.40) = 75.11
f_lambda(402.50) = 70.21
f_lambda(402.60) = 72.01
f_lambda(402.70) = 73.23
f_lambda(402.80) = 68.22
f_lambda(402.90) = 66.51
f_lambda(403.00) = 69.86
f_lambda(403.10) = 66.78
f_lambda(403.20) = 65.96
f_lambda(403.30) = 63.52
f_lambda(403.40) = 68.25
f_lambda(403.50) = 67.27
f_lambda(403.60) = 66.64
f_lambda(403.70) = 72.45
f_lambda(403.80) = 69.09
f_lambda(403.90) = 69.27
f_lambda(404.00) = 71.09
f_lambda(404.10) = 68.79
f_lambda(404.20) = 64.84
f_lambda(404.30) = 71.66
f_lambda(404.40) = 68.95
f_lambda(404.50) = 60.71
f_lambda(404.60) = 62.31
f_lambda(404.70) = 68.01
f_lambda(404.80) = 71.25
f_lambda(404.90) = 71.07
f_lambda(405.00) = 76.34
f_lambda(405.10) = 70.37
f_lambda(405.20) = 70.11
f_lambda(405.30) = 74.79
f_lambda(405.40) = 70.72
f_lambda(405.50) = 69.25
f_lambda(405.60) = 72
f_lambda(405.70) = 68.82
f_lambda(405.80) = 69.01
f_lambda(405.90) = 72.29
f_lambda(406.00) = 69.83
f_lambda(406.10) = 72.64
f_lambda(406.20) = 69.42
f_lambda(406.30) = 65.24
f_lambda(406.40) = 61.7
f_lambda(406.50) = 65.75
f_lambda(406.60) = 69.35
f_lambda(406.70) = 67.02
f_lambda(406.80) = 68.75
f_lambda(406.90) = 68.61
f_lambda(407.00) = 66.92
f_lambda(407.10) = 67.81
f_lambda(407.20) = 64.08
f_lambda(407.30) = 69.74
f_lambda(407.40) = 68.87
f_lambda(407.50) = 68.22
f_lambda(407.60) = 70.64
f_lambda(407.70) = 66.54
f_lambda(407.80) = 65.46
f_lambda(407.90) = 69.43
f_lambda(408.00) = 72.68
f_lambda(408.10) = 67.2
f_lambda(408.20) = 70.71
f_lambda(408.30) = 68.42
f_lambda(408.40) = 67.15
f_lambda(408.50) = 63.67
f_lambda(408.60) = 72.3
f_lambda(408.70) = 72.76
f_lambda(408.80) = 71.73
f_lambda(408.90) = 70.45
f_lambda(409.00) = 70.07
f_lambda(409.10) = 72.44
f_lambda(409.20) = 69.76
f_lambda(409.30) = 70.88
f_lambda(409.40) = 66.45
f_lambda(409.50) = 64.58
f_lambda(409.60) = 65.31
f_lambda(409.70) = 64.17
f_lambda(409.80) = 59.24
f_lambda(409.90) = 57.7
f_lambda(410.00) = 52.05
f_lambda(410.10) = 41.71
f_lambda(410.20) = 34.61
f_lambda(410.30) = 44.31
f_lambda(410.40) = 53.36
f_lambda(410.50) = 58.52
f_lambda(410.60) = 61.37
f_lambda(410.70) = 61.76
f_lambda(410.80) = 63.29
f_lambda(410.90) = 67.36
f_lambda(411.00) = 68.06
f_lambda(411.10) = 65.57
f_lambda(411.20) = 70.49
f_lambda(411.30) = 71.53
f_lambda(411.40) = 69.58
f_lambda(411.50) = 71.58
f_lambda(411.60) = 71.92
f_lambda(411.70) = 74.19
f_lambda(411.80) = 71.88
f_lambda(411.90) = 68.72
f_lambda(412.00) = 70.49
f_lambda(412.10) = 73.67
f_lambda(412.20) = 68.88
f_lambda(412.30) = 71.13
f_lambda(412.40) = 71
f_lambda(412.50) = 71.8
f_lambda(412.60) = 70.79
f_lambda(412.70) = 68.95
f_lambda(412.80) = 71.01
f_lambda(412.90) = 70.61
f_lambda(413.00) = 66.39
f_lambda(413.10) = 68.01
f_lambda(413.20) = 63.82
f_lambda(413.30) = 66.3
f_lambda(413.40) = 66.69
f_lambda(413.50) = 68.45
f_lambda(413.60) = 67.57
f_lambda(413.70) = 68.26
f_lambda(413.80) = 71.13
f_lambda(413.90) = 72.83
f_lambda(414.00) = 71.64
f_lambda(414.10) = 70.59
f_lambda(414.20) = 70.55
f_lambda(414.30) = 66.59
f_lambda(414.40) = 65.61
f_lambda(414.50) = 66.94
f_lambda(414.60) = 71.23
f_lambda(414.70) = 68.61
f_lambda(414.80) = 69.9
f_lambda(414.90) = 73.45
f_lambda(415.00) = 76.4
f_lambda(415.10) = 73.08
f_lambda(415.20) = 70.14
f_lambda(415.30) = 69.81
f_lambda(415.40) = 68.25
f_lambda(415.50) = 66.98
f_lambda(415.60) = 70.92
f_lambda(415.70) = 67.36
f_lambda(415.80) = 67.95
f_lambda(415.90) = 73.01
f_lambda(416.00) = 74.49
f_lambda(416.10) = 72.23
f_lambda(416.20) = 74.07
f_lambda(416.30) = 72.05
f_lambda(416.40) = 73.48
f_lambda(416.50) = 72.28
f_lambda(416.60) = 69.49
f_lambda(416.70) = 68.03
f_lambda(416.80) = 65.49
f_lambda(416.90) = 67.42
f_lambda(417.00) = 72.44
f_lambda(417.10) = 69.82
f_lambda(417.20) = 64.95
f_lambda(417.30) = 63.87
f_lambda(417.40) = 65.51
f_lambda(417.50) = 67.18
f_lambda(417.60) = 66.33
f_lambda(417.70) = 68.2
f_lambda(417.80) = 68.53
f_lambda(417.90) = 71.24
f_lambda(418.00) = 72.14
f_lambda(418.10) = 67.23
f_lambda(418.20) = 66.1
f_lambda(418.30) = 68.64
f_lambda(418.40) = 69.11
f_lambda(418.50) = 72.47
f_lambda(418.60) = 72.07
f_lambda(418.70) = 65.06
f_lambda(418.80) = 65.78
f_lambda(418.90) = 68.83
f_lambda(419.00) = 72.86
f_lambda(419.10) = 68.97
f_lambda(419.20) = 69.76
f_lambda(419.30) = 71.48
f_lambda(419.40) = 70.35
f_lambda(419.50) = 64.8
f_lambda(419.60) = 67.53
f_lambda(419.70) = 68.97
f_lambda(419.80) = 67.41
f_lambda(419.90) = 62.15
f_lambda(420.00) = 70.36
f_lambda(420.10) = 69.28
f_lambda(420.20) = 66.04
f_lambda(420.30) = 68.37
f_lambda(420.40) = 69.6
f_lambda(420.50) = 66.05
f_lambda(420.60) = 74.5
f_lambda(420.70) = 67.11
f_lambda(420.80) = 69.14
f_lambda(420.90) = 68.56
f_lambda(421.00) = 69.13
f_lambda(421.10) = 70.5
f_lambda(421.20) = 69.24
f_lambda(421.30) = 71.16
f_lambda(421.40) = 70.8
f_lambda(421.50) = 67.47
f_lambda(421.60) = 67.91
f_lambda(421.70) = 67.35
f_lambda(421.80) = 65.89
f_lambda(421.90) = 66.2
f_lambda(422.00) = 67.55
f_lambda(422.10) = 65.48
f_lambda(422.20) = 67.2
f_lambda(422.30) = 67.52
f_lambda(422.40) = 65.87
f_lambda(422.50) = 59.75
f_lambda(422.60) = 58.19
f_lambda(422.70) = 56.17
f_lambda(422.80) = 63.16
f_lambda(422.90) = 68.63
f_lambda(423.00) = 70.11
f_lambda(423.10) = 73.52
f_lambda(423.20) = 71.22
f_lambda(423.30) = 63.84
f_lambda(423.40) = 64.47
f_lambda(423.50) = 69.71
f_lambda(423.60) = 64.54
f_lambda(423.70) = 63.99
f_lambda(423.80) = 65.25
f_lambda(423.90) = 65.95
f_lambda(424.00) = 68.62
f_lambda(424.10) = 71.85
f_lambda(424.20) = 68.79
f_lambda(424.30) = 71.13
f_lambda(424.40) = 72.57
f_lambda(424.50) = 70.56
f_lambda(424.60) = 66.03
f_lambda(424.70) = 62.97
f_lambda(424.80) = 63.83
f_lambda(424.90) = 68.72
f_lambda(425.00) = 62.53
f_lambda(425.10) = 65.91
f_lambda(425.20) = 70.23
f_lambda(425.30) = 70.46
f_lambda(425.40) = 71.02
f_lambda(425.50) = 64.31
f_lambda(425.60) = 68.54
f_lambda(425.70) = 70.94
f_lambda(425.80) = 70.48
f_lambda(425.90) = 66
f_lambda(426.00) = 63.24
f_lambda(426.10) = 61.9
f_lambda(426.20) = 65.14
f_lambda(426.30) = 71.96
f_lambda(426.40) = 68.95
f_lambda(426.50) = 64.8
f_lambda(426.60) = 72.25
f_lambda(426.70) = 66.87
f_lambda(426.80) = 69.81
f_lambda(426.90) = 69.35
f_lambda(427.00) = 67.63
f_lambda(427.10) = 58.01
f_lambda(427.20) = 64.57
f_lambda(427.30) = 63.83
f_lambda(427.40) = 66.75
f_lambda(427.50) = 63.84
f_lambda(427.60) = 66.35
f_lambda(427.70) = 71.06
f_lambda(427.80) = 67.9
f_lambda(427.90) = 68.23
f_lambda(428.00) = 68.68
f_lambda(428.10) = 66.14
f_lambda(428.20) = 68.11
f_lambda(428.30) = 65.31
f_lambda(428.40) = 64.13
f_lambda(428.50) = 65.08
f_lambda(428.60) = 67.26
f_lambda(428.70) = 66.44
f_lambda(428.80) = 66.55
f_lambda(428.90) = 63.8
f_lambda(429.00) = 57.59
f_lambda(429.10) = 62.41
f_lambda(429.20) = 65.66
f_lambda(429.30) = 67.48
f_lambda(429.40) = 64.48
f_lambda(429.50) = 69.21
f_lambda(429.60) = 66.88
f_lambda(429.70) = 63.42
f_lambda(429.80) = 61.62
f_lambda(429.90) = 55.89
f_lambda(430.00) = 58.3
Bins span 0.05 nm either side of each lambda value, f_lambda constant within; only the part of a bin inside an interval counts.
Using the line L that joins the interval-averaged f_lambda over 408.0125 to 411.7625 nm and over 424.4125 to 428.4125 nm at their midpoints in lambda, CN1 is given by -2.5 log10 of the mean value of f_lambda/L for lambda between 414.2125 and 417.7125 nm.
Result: -0.07 mag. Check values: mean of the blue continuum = 64.6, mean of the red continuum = 67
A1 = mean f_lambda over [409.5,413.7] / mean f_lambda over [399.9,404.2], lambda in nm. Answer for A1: 0.93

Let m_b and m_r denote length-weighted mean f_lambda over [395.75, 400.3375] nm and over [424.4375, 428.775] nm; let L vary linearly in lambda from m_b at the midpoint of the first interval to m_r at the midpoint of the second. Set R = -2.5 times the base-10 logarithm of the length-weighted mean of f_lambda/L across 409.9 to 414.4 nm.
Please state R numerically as -0.05 mag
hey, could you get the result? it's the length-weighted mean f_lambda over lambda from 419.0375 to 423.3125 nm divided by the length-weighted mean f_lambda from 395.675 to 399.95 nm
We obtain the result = 1.16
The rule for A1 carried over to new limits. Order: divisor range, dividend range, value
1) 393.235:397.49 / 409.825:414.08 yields 1.31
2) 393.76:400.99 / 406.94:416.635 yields 1.10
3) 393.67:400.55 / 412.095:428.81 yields 1.13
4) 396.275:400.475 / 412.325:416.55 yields 1.19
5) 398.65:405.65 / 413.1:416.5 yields 1.00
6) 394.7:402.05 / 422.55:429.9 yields 1.06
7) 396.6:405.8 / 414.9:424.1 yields 1.04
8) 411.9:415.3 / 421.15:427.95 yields 0.96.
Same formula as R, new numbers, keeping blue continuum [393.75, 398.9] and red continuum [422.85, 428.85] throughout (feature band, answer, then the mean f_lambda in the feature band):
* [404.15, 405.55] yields -0.15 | 69.3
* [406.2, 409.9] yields -0.10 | 67.8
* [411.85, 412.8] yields -0.12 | 70.6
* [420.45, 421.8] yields -0.05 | 69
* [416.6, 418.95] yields -0.06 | 68.1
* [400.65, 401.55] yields -0.19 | 70.5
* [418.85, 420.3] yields -0.05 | 68.5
